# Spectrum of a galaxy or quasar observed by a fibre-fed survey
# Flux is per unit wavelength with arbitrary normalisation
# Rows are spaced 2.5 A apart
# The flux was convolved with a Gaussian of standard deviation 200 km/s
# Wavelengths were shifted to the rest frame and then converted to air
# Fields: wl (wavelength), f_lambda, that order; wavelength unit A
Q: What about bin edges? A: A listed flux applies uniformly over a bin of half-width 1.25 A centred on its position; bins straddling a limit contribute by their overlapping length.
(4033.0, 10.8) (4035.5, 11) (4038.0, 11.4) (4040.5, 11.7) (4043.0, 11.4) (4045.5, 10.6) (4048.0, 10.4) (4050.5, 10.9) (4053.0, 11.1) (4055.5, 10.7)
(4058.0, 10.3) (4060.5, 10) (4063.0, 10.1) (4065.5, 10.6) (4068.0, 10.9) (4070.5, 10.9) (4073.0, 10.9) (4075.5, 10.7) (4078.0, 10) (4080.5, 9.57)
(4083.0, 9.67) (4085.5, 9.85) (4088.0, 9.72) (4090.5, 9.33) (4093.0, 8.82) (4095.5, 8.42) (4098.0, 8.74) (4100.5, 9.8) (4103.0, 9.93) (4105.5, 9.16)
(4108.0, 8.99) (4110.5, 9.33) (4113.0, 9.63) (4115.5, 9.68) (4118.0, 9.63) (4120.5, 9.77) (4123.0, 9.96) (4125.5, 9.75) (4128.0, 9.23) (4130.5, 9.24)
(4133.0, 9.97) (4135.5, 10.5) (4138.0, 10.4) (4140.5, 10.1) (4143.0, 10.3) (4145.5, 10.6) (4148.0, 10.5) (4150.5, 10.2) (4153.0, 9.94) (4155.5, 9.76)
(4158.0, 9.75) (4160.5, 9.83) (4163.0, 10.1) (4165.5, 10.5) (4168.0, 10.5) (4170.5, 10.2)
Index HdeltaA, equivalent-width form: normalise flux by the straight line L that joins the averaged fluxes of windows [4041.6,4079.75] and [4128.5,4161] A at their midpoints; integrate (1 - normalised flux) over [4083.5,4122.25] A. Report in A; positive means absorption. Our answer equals 3.5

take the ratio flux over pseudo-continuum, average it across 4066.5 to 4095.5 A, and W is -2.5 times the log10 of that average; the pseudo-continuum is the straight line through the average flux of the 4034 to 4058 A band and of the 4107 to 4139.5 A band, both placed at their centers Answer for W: 0.05 mag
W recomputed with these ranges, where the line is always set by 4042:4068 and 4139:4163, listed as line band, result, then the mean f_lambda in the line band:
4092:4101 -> 0.172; 8.88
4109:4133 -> 0.074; 9.59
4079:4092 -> 0.091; 9.62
